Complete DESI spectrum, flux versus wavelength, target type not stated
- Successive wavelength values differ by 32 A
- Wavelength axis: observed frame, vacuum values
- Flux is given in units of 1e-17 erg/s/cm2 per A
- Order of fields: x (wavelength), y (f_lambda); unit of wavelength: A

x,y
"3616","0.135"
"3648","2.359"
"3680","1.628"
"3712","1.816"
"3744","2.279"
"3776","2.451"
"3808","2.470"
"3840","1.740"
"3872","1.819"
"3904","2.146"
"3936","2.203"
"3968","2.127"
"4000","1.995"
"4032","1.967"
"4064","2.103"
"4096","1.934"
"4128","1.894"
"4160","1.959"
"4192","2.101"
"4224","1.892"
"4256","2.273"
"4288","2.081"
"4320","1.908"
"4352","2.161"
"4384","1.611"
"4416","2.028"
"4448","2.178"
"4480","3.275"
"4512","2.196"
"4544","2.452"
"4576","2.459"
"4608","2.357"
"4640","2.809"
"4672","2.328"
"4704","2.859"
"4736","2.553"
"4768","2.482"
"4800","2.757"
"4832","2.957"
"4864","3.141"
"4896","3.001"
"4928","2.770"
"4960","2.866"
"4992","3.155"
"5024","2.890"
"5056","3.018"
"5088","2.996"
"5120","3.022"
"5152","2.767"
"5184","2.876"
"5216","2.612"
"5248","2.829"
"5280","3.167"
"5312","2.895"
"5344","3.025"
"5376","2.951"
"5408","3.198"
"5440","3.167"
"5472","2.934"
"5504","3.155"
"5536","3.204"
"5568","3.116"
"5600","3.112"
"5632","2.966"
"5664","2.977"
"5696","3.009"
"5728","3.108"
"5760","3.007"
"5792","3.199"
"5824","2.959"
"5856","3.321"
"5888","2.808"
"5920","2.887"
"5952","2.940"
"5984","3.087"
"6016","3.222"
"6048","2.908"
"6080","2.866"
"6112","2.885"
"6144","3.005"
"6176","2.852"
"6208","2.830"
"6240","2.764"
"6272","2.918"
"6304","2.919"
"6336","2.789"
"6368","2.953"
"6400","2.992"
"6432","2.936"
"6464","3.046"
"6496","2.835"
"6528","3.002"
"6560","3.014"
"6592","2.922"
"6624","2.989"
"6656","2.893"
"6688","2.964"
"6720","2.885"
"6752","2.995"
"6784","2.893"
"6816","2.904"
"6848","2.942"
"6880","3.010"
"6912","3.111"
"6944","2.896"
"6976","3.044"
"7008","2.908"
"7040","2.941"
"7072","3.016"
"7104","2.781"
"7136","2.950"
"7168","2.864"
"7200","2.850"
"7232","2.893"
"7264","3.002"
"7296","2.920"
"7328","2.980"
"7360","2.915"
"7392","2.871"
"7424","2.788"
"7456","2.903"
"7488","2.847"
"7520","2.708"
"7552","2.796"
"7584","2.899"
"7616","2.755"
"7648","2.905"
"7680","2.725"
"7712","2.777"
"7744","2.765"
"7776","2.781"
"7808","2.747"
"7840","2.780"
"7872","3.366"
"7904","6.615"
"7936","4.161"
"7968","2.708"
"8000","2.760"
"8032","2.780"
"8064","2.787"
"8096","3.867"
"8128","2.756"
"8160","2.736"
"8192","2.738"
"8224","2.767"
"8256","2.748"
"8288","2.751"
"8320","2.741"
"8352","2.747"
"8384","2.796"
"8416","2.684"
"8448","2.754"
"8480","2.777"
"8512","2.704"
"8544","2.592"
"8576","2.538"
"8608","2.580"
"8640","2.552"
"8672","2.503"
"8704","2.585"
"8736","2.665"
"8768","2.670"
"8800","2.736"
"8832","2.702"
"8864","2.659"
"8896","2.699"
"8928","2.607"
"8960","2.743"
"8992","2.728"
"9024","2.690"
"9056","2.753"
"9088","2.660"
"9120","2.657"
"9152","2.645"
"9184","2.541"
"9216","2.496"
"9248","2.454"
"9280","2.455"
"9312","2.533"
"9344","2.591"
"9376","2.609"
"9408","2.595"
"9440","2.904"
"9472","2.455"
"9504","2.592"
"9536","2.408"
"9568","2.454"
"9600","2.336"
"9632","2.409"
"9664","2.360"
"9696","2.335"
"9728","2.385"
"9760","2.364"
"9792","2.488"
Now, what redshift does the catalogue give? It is 0.20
